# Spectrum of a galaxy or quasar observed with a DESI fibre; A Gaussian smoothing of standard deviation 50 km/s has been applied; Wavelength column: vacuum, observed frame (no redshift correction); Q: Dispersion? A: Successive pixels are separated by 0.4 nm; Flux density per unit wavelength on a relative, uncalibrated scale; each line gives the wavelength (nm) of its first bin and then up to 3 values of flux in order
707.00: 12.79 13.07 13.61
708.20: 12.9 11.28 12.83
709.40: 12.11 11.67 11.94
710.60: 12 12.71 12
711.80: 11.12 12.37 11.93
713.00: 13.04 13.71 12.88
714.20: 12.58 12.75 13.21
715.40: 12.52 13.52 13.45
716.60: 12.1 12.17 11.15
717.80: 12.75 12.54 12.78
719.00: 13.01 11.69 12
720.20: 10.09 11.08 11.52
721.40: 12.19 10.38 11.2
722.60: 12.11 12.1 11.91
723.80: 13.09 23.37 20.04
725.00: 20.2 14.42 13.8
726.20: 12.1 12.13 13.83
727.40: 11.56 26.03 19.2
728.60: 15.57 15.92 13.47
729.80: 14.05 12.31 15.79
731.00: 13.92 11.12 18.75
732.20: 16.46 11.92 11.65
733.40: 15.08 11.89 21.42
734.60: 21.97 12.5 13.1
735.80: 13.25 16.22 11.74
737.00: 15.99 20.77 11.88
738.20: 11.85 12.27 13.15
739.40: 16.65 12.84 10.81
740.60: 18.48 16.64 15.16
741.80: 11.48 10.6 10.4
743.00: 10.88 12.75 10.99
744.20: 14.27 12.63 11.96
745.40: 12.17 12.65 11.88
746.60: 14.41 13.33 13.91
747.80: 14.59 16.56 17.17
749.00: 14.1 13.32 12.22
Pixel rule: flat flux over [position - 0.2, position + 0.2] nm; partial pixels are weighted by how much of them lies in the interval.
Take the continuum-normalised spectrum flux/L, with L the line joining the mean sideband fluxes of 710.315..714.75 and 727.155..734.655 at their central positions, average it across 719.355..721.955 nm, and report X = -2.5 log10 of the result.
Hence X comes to 0.22 mag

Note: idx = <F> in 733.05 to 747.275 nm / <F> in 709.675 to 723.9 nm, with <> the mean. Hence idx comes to 1.13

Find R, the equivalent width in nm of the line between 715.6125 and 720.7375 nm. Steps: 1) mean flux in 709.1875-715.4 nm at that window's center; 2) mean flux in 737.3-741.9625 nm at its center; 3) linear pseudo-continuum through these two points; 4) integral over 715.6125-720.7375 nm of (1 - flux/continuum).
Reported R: 0.24 nm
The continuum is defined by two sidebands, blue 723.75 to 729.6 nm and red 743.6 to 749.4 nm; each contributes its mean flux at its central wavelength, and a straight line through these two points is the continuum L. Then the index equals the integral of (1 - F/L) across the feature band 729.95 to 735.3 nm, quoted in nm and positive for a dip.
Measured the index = 0.21 nm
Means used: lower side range 16.4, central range 14.9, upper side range 13.6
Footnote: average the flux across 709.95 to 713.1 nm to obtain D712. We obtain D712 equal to 12.1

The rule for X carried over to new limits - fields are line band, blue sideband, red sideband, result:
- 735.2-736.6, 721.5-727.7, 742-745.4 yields -0.081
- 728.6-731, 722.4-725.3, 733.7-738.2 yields 0.099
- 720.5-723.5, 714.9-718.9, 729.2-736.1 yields 0.150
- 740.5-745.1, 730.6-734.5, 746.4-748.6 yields 0.150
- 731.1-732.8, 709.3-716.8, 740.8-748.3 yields -0.139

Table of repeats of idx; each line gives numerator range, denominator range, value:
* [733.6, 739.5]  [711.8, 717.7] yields 1.18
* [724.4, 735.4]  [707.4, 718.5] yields 1.23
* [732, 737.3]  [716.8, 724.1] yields 1.24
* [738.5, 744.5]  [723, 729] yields 0.82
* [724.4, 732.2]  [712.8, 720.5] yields 1.24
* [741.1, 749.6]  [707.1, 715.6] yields 1.05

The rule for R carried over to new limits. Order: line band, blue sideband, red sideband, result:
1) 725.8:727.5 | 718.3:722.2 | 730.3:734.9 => 0.116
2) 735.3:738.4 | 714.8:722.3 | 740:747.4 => -0.421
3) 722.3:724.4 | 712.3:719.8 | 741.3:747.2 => -0.302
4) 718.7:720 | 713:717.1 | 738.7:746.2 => 0.065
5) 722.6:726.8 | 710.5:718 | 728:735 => -0.295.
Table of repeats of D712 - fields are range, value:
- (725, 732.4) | 15.2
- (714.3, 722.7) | 12.1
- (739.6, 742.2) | 14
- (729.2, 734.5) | 14.6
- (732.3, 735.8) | 14.9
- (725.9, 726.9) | 12.5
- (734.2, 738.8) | 15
